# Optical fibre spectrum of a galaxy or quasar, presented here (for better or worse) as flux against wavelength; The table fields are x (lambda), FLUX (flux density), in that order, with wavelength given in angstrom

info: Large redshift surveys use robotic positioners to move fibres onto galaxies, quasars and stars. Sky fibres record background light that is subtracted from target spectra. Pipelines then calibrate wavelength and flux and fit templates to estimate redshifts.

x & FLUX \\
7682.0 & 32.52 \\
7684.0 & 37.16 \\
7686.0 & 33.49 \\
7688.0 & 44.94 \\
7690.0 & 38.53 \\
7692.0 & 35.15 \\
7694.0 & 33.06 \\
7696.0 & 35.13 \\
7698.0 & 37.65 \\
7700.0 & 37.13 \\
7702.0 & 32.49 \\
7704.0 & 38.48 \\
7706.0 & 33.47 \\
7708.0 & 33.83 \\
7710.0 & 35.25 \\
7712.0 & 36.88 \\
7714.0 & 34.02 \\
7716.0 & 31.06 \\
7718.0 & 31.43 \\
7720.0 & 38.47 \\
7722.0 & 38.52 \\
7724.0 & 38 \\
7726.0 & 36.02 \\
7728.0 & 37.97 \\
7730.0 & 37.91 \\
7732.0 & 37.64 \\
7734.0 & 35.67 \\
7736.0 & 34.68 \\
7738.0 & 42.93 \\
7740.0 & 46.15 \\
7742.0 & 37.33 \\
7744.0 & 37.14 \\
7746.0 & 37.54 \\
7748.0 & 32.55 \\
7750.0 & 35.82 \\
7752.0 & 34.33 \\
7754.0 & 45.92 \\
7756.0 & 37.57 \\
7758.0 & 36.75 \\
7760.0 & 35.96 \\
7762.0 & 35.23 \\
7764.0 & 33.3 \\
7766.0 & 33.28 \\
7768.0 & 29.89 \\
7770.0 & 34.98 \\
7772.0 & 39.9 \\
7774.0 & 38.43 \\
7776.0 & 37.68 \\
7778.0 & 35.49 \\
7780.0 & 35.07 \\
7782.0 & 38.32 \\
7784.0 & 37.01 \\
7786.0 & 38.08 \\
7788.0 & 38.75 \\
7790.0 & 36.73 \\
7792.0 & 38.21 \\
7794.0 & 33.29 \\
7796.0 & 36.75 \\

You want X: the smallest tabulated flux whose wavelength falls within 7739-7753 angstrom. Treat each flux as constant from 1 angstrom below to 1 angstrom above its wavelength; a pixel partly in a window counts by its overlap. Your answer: 32.55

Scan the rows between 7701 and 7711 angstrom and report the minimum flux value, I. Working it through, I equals 32.49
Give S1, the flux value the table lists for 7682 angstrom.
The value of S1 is 32.52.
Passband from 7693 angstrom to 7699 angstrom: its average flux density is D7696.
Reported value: 35.3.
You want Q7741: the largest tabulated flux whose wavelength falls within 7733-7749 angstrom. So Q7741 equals 46.15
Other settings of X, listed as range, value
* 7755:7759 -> 36.75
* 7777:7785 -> 35.07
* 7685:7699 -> 33.06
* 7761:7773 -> 29.89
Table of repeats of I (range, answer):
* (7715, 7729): 31.06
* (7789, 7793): 36.73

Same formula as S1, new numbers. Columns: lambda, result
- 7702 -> 32.49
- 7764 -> 33.3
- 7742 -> 37.33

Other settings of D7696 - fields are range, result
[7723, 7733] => 37.5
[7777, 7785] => 36.5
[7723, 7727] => 37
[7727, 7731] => 37.9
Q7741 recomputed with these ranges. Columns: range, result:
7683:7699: 44.94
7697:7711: 38.48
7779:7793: 38.75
